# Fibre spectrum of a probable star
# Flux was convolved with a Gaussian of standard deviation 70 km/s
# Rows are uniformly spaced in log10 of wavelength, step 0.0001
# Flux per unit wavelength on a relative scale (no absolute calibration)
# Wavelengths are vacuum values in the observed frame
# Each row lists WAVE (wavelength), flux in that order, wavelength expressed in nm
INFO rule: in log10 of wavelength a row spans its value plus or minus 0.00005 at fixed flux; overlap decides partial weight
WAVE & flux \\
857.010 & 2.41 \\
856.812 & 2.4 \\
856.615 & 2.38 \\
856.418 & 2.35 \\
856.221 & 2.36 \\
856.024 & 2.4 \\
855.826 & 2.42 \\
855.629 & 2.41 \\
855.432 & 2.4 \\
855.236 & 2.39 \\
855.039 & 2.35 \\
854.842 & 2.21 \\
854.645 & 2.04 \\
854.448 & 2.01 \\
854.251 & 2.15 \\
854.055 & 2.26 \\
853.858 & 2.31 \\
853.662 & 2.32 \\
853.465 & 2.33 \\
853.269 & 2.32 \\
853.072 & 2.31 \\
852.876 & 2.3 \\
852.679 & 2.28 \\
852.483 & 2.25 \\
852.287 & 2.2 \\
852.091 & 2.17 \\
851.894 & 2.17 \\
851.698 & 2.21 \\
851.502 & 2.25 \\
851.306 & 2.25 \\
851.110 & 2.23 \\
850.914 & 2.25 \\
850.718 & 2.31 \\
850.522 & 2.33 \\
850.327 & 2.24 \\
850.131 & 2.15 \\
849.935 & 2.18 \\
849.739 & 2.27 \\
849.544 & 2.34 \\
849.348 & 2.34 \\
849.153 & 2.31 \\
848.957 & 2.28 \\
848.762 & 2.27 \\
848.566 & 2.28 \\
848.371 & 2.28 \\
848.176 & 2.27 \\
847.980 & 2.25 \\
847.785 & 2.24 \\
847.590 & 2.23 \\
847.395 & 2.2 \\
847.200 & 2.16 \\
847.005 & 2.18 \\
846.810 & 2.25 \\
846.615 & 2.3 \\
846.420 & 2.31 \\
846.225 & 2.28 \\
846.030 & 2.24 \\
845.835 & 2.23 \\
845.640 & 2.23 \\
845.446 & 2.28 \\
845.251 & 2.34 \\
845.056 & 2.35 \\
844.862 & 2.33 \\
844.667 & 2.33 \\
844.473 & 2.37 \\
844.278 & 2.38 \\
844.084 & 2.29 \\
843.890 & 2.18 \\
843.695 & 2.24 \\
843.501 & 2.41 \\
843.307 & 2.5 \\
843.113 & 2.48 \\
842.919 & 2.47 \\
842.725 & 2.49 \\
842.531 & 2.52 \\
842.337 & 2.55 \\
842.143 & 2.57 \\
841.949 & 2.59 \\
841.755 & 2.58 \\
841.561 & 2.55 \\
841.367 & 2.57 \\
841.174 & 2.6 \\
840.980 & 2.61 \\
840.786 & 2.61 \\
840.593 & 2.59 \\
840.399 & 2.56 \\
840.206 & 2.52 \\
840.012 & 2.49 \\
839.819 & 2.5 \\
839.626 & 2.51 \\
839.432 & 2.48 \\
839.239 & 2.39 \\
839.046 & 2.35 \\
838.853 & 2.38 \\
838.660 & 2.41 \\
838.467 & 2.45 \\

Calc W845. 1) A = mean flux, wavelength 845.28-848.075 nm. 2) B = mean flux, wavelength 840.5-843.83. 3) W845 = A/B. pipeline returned 0.9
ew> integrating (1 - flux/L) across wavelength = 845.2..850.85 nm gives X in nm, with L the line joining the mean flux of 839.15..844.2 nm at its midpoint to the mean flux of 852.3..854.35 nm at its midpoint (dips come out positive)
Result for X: 0.28 nm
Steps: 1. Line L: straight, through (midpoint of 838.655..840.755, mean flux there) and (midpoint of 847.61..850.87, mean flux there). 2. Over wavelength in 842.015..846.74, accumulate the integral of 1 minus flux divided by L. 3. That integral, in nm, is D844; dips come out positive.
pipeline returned 0.03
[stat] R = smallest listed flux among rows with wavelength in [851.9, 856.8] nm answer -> 2.01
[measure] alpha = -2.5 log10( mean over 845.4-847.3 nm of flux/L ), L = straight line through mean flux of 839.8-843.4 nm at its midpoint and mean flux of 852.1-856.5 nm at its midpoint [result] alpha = 0.094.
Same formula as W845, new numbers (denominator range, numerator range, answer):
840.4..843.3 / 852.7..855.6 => 0.89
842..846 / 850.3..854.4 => 0.95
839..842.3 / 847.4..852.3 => 0.89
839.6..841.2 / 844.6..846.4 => 0.90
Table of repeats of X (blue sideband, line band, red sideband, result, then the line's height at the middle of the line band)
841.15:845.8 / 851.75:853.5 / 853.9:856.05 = 0.036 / 2.3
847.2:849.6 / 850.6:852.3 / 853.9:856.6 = 0.037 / 2.28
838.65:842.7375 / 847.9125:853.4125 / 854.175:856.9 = 0.268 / 2.38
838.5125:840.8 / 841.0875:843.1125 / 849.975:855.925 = -0.089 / 2.44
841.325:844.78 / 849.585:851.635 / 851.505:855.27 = 0.041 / 2.29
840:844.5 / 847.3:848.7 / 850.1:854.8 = 0.057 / 2.35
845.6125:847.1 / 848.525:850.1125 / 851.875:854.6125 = -0.022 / 2.25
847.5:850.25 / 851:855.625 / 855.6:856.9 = 0.171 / 2.34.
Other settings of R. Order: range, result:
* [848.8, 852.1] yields 2.15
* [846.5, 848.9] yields 2.16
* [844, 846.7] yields 2.23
